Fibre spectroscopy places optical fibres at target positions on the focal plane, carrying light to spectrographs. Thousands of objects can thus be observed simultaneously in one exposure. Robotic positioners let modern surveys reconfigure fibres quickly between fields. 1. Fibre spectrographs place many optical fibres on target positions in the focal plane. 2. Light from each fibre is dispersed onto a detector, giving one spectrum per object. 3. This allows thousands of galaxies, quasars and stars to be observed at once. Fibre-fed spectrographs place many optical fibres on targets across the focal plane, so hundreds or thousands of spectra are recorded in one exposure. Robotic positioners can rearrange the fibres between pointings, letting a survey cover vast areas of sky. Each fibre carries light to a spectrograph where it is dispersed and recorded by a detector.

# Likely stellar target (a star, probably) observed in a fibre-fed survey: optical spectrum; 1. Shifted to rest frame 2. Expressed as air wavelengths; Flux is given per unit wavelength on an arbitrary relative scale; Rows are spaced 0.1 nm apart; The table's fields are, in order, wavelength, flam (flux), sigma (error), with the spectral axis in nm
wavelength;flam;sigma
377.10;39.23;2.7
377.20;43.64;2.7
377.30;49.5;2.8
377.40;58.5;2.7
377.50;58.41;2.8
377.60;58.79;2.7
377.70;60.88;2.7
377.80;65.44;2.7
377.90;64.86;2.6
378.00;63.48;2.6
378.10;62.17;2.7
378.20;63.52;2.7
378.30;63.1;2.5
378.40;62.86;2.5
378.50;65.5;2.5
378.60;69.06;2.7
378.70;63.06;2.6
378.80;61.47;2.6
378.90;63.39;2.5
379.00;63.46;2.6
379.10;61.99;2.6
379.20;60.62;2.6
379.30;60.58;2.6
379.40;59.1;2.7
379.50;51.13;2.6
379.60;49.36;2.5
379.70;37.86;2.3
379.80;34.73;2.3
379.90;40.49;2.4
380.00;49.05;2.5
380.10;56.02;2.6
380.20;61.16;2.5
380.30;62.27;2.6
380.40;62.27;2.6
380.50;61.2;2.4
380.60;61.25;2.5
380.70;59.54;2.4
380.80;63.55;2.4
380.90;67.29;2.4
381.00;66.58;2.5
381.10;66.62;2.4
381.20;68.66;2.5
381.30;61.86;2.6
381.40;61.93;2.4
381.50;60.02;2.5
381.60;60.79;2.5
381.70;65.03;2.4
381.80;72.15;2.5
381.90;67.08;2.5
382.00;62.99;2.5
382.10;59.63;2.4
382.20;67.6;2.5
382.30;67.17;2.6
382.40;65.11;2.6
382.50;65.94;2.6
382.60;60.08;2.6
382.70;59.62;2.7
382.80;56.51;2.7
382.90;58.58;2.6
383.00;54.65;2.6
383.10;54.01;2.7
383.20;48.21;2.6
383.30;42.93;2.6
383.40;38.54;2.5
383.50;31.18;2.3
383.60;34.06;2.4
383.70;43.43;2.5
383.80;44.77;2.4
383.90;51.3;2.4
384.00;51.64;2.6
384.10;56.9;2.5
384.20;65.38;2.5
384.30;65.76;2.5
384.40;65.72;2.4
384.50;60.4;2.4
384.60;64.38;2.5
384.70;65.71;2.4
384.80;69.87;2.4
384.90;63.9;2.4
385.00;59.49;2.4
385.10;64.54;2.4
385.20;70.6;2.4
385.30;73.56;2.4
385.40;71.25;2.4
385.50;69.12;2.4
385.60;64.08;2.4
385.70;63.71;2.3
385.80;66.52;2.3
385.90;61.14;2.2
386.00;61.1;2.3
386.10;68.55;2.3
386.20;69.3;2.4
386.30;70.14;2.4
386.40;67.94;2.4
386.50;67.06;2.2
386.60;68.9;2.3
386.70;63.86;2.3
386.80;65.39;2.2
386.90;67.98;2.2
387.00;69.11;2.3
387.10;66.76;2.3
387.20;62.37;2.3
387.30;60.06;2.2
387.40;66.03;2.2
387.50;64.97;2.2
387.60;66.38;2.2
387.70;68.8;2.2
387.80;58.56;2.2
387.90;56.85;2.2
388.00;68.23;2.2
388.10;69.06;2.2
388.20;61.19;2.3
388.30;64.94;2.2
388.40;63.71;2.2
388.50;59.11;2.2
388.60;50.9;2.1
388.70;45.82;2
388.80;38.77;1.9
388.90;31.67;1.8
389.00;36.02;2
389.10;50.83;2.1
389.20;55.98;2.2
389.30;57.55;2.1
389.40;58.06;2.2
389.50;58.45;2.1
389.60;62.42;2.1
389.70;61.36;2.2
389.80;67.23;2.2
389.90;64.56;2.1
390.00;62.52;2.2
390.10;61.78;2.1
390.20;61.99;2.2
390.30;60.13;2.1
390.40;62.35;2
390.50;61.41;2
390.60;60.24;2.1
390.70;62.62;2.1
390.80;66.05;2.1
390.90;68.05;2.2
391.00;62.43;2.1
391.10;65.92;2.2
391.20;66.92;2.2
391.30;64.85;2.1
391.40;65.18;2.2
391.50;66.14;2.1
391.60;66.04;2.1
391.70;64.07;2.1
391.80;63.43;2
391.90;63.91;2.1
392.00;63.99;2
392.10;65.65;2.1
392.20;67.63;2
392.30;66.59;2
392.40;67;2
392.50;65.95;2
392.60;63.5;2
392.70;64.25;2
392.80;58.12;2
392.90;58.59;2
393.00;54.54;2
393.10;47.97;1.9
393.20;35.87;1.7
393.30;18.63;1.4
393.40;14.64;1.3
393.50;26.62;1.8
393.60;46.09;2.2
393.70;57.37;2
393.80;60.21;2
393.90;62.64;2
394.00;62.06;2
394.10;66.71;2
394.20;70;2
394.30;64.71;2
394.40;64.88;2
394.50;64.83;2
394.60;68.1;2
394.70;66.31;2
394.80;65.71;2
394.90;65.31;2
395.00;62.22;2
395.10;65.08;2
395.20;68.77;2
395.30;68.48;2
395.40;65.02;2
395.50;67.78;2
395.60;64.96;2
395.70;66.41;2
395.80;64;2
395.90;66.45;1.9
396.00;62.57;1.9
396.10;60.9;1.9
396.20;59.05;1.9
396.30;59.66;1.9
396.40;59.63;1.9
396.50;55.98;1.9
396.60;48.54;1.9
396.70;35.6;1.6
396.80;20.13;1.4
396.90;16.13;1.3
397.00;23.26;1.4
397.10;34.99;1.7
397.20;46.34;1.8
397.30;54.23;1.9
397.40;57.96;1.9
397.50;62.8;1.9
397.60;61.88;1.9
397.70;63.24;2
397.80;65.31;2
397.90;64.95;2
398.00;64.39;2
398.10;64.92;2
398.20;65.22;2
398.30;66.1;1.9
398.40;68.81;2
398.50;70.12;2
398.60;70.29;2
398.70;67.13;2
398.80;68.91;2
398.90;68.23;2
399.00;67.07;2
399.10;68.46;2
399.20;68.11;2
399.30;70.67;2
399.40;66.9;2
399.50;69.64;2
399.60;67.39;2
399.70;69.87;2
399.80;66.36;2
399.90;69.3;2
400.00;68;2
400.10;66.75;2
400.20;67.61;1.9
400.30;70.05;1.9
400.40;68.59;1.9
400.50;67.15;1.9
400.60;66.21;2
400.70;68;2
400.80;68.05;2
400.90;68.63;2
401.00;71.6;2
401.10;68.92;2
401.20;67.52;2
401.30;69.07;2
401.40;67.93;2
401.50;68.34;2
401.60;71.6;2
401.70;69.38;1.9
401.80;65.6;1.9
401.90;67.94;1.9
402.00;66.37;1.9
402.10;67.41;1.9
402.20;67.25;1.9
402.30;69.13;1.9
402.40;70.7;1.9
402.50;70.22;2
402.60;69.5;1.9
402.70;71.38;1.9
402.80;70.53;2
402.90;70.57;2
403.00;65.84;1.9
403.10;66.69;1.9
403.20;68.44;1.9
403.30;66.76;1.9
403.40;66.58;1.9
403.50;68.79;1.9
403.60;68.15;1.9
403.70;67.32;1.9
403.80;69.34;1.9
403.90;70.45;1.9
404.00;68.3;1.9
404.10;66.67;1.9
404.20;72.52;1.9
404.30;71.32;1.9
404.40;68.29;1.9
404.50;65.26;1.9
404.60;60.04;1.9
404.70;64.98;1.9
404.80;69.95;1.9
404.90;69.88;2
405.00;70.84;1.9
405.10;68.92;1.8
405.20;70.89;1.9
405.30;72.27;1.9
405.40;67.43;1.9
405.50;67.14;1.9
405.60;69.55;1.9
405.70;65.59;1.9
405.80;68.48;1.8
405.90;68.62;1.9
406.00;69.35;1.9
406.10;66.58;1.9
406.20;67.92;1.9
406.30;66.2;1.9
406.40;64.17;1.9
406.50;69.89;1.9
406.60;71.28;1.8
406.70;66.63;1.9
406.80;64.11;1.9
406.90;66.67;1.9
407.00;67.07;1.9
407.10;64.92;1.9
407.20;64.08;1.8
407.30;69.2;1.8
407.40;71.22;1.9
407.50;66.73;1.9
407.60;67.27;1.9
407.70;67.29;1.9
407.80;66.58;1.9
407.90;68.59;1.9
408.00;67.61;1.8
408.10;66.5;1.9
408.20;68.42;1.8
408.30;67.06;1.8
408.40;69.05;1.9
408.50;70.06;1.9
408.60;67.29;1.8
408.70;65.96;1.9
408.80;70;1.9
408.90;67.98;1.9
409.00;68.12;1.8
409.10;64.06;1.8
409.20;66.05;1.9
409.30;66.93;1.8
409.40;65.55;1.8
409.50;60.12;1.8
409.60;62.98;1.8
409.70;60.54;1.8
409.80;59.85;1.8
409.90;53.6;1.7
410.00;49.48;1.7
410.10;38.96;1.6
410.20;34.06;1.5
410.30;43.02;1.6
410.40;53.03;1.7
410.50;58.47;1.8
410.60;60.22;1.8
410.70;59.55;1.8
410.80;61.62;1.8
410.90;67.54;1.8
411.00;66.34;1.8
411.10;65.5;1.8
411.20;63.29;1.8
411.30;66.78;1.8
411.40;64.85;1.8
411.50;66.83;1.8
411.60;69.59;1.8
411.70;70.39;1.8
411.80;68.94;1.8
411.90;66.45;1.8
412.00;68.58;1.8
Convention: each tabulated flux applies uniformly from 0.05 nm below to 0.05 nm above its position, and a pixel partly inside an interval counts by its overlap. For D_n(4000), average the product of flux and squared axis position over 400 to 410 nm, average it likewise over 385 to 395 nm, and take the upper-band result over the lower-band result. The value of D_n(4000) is 1.19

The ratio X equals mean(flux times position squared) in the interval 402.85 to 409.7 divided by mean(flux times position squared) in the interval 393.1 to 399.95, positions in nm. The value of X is 1.2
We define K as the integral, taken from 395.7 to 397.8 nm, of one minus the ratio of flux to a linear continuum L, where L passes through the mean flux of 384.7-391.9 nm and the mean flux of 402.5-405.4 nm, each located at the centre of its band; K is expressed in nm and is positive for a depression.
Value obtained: 0.461 nm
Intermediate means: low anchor 62.6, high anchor 68.6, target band 51.4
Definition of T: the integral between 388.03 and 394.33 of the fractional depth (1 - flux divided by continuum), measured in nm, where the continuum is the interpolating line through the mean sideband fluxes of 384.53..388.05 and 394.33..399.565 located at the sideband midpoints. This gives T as 0.53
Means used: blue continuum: 65.9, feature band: 58.2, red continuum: 60.7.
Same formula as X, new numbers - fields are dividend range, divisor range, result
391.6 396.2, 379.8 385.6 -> 1.07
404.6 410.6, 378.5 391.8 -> 1.20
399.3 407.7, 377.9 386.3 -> 1.27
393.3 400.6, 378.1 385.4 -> 1.10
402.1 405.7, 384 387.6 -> 1.15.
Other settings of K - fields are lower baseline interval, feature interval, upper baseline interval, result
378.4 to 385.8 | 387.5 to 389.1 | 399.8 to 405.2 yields 0.15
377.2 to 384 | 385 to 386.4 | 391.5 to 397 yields -0.22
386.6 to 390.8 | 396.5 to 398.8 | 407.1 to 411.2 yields 0.25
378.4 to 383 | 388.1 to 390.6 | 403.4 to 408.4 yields 0.24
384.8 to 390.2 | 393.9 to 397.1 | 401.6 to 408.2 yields 0.32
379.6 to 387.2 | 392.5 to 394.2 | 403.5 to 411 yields 0.31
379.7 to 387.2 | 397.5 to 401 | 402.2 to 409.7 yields -0.10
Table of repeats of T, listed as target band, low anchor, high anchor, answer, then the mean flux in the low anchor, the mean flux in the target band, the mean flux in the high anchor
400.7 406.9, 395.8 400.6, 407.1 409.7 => -0.42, 60.6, 68.3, 66.8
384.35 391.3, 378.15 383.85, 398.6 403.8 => -0.13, 57.9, 62.5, 68.4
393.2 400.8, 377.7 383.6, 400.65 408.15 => 0.61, 59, 60.1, 68.1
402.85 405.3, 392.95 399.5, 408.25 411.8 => -0.32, 58.1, 68.3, 61.9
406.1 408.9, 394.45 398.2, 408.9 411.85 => -0.34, 57.7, 67.5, 60.7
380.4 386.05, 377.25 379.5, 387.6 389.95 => -0.09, 61.6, 60.5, 57.2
